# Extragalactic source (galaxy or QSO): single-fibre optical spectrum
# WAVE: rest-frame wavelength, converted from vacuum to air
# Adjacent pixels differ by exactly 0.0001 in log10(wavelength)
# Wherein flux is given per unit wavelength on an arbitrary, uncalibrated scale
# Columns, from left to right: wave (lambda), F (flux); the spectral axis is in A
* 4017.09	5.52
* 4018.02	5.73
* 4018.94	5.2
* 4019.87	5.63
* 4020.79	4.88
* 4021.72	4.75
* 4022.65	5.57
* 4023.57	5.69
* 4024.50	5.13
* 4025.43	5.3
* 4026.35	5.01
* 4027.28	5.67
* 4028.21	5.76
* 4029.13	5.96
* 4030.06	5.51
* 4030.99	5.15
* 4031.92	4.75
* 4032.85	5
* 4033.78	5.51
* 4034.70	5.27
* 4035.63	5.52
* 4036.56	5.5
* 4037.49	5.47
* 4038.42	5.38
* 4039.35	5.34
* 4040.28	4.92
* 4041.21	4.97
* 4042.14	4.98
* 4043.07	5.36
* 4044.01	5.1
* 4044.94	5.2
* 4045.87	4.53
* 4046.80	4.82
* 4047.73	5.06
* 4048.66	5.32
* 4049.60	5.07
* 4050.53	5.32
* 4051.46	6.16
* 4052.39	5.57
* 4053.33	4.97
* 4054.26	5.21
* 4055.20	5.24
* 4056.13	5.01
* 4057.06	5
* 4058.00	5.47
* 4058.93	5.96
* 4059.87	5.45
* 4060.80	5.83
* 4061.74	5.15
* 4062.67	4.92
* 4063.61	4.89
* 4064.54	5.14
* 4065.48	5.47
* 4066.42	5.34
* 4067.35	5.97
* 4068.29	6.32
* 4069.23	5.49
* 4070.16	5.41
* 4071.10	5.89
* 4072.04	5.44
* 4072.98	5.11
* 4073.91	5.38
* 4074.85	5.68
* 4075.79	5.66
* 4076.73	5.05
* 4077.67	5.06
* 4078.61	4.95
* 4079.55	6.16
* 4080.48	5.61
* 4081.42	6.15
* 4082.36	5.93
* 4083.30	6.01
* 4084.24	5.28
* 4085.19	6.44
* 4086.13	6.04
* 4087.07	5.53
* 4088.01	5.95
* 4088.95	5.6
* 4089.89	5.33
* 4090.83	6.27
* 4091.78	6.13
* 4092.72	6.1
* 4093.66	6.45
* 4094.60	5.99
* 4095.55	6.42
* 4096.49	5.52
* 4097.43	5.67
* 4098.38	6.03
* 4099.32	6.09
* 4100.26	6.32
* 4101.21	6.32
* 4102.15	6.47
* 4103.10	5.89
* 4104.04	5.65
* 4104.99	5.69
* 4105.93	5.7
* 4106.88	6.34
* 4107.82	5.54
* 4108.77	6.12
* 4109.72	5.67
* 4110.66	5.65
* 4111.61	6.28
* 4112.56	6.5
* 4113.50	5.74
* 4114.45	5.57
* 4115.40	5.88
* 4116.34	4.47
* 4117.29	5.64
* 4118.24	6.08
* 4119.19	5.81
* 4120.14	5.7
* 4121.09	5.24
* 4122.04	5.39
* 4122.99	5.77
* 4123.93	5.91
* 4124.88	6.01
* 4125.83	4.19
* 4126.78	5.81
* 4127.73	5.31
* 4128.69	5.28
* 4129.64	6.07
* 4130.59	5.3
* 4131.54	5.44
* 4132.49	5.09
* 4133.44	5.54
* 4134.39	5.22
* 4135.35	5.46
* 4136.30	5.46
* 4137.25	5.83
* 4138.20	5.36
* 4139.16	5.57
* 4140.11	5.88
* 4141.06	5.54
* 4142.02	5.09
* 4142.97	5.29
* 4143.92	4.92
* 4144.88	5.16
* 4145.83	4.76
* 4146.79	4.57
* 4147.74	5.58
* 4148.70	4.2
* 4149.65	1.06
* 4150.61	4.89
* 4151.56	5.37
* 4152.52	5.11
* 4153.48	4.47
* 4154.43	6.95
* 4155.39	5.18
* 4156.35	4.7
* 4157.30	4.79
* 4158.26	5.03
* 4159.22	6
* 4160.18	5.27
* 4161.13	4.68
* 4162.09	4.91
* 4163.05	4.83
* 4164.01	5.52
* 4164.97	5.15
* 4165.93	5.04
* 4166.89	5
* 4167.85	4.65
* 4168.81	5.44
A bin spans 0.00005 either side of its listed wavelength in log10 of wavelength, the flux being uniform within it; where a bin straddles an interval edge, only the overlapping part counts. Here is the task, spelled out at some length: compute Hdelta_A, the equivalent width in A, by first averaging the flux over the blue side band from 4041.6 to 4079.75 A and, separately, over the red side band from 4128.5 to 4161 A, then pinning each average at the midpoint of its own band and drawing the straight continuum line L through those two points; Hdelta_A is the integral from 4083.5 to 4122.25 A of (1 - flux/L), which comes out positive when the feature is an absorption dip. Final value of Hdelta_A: -4.6 A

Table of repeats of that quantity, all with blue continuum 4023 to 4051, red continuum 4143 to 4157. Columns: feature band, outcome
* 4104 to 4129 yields -3.7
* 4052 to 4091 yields -3.2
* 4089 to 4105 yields -3.2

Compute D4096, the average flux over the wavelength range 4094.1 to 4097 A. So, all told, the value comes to 5.98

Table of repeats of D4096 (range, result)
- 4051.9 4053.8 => 5.28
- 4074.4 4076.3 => 5.65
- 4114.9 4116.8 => 5.2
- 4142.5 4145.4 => 5.12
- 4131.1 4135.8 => 5.35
